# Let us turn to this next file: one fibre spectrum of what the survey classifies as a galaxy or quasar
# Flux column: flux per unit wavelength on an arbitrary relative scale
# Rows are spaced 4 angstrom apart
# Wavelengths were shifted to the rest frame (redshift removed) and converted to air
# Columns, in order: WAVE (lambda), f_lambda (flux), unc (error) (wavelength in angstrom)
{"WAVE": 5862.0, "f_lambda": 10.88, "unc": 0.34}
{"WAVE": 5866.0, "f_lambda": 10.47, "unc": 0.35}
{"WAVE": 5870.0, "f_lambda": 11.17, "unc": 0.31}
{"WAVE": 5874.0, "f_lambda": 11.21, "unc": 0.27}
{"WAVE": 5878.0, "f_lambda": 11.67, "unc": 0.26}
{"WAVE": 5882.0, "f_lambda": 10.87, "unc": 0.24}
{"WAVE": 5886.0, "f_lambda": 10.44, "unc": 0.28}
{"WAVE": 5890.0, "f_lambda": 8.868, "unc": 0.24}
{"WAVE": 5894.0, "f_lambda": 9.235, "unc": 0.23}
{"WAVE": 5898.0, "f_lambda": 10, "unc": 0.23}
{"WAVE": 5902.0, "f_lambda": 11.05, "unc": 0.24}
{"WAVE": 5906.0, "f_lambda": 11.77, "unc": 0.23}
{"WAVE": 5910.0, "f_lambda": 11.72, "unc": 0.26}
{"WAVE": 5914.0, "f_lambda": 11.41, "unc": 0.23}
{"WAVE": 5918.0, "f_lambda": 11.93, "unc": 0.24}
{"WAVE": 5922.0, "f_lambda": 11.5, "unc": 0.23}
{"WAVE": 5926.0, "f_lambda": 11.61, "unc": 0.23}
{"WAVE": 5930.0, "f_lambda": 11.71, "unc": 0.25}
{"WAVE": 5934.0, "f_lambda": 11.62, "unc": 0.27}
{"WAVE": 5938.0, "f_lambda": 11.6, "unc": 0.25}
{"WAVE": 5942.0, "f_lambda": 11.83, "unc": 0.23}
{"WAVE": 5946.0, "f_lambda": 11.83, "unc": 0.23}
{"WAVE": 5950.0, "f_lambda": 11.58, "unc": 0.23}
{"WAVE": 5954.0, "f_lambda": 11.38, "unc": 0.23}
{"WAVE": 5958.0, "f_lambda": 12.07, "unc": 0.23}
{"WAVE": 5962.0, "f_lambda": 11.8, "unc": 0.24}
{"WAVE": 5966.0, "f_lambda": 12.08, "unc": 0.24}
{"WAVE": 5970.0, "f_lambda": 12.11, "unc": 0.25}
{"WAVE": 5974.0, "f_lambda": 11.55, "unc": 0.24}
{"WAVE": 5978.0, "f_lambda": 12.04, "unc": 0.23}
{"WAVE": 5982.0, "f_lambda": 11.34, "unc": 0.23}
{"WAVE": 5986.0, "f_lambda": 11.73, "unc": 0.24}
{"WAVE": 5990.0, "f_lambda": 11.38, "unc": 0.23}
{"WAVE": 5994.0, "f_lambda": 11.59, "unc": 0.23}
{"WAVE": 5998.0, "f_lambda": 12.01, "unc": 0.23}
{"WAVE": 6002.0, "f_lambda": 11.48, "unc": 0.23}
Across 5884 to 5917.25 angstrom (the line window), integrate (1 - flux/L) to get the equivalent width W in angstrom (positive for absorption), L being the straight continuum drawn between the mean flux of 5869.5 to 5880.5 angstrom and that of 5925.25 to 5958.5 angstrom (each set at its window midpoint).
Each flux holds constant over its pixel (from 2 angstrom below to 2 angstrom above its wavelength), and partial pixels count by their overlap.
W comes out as 2.5 angstrom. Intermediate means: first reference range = 11.4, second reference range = 11.7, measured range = 10.6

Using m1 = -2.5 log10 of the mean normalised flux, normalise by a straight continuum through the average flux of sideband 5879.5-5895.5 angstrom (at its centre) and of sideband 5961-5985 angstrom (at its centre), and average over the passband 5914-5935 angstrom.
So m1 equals -0.09 mag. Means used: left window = 9.93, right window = 11.8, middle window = 11.7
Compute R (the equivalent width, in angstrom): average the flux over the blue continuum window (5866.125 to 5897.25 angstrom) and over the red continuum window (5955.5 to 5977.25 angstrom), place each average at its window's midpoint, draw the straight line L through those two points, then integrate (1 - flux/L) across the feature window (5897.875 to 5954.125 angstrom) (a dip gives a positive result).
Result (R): -1.66 angstrom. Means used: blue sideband 10.5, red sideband 11.9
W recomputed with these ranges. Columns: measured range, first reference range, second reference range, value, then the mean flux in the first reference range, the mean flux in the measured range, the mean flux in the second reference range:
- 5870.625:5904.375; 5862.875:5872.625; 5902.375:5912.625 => 2.3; 10.9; 10.5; 11.6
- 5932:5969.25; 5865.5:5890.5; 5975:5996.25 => -1.4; 10.8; 11.8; 11.6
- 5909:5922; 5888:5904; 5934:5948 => -1.3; 9.79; 11.7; 11.7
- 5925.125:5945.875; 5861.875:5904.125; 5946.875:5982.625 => -0.7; 10.5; 11.7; 11.8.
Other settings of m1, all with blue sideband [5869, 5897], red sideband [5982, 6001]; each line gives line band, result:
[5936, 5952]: -0.06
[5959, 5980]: -0.05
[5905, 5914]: -0.09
